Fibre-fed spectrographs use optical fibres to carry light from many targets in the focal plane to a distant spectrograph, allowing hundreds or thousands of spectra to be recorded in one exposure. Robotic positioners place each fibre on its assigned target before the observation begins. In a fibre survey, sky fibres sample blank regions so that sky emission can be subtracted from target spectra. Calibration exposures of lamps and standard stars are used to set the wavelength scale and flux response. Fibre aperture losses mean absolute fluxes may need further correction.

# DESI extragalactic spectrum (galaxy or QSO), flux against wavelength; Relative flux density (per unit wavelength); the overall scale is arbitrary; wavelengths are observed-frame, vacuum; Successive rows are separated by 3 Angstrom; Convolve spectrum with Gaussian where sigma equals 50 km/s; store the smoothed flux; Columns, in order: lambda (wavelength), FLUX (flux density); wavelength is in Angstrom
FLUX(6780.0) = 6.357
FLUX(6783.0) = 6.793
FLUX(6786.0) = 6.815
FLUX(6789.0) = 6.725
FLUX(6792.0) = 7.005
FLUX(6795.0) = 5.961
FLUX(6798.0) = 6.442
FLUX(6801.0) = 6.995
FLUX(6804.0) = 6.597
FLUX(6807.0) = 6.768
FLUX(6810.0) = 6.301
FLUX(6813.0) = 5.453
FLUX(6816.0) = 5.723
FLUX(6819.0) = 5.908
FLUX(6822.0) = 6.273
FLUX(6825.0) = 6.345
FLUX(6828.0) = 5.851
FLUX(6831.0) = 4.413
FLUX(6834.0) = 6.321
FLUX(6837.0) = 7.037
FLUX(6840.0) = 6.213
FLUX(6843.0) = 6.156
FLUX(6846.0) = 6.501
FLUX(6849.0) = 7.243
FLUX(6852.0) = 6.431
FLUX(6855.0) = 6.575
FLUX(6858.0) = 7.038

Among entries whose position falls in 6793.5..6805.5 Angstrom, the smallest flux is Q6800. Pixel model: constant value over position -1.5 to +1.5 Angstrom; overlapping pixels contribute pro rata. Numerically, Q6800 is 5.961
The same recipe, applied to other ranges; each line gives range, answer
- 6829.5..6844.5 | 4.413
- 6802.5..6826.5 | 5.453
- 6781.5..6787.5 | 6.793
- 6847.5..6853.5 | 6.431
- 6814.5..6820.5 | 5.723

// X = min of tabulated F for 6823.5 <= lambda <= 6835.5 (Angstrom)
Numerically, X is 4.413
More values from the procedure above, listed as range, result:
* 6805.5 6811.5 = 6.301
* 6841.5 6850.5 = 6.156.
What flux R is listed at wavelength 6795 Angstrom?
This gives 5.961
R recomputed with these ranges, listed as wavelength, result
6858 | 7.038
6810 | 6.301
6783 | 6.793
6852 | 6.431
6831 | 4.413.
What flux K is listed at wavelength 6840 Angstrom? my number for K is 6.213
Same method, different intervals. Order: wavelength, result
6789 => 6.725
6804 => 6.597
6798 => 6.442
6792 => 7.005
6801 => 6.995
